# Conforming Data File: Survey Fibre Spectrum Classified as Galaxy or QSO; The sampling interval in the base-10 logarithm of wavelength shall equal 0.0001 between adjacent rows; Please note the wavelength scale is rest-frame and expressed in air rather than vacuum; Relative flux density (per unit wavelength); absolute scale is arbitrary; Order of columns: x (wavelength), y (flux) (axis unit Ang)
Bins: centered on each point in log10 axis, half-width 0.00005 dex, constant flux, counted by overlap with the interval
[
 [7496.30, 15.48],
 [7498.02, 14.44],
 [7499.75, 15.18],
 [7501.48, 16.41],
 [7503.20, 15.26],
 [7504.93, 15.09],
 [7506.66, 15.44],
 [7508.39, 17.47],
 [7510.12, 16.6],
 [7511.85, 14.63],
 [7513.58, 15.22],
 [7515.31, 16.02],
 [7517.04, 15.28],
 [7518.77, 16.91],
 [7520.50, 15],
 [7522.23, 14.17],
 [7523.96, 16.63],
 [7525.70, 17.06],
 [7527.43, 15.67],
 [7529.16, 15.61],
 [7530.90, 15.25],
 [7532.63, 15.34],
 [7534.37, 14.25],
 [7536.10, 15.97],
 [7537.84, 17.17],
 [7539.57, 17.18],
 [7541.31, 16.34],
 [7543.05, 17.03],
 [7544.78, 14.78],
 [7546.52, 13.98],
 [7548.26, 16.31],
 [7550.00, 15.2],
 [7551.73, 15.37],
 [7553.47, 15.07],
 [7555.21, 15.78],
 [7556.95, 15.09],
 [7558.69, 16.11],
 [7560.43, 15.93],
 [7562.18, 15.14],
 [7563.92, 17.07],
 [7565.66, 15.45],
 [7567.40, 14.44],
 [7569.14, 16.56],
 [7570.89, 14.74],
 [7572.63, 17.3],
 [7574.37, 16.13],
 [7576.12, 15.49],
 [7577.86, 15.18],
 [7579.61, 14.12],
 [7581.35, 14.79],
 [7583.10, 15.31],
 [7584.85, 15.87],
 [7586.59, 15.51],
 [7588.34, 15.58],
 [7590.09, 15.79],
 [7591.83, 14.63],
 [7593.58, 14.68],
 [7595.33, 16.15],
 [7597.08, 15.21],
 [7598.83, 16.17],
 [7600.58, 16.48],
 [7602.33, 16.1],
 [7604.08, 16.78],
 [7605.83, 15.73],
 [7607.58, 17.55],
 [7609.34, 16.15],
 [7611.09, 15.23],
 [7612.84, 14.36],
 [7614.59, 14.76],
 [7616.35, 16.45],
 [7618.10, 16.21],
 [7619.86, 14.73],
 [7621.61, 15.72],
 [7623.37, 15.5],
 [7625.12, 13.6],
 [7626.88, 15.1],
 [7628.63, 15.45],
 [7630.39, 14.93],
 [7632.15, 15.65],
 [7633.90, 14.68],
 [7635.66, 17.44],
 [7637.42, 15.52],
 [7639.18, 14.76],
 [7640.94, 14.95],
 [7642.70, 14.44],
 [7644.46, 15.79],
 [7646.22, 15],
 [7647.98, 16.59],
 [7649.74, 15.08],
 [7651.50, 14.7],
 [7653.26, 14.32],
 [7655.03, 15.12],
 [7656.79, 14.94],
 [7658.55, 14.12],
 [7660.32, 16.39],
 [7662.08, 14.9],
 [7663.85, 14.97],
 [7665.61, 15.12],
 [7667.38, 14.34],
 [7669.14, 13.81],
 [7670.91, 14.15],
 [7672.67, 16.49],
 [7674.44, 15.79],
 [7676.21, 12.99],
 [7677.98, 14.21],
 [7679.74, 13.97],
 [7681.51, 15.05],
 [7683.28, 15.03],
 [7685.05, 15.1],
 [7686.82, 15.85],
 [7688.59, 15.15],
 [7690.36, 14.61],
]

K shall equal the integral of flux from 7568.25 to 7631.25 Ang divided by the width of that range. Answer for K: 15.6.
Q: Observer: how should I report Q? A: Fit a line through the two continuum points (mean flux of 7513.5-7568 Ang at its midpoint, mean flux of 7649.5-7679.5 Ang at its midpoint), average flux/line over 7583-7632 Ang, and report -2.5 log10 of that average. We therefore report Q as -0.026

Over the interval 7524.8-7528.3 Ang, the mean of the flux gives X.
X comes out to 16.4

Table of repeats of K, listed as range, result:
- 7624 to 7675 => 15.1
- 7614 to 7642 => 15.3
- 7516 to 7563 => 15.7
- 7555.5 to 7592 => 15.6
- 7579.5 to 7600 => 15.4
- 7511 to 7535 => 15.5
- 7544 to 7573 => 15.5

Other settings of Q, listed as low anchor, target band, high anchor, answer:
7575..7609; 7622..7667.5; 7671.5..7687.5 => 0.004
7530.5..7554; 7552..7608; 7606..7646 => -0.008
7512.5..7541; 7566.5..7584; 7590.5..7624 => 0.024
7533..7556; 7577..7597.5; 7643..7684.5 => 0.014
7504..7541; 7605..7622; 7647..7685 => -0.033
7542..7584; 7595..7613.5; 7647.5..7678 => -0.052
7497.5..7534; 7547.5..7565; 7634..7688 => -0.016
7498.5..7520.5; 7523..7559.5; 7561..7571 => -0.006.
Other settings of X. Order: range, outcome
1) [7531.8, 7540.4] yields 16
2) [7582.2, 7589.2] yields 15.6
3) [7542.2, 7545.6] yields 15.9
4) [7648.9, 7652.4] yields 14.9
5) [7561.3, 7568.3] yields 15.5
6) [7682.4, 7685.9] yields 15.1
